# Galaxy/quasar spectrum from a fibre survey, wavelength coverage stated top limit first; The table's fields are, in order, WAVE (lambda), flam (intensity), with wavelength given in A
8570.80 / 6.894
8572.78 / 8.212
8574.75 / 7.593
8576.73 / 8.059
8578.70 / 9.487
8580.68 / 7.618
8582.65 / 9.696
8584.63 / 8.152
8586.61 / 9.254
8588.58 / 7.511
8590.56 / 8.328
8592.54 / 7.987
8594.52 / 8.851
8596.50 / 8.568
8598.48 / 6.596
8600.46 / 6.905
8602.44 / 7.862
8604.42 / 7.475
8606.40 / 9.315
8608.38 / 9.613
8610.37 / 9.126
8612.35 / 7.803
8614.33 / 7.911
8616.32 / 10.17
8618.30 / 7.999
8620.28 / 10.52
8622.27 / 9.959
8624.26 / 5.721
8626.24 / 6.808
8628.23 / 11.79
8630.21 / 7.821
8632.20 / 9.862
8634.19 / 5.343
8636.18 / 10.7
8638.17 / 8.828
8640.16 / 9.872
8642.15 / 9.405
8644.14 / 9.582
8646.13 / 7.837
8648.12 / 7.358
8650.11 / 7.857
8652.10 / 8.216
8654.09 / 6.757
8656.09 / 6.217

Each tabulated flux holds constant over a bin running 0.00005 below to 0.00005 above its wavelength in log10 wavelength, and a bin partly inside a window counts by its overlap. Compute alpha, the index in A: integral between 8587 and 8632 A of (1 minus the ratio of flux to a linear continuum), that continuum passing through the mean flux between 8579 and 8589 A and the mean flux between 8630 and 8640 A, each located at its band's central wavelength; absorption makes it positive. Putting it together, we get 1.0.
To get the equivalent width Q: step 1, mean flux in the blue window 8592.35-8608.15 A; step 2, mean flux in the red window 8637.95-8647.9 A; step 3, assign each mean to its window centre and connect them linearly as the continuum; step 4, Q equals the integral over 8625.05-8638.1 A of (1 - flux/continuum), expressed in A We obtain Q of 0.08 A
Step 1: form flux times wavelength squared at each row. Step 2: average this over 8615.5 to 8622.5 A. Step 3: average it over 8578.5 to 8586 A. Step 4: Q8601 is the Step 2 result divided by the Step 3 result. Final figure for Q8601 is 1.12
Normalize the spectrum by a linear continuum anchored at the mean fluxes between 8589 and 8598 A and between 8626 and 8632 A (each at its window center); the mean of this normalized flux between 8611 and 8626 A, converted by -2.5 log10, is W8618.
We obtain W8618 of 0.05 mag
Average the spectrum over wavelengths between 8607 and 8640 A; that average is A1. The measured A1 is 8.78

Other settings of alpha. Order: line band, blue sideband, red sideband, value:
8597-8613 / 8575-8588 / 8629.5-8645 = 1.2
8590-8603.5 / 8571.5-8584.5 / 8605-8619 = 1.2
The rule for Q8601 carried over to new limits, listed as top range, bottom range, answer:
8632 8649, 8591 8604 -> 1.13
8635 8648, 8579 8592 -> 1.10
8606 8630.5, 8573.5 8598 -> 1.06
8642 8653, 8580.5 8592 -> 0.99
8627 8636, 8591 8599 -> 1.10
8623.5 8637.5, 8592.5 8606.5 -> 1.07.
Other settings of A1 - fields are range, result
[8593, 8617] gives 8.32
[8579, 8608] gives 8.21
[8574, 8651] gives 8.49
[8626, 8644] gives 9.05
